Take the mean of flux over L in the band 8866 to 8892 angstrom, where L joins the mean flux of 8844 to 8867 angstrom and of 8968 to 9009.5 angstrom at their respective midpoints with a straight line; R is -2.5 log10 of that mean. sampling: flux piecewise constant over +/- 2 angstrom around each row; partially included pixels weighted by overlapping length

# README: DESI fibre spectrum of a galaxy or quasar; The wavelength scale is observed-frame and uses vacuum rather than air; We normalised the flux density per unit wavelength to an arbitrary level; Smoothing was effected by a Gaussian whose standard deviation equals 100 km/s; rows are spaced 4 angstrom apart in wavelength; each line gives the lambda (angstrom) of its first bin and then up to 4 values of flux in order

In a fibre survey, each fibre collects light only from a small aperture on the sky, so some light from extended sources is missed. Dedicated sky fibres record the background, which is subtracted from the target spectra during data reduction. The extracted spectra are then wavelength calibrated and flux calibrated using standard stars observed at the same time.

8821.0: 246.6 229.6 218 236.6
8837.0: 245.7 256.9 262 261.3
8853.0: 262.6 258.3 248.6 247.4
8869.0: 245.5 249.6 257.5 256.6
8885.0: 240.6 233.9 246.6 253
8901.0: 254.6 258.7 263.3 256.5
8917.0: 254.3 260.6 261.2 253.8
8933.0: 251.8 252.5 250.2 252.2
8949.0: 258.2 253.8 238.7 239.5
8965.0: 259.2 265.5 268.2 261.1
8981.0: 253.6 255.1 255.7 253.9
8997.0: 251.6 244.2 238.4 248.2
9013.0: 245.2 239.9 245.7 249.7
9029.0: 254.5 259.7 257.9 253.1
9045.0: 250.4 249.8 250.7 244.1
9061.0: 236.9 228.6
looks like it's 0.04 mag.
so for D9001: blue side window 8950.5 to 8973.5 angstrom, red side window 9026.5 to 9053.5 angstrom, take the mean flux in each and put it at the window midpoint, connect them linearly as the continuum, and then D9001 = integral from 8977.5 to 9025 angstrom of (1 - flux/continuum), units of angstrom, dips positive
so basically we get 0.90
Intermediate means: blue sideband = 253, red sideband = 254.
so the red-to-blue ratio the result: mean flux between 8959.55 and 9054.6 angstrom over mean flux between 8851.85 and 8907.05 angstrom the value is 1.0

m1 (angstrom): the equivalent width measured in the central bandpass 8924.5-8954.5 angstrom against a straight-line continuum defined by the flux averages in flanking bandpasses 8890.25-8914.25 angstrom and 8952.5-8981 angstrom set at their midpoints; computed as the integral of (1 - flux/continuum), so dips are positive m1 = 0.13 angstrom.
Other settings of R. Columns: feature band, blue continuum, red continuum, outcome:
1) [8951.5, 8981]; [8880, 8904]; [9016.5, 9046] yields -0.02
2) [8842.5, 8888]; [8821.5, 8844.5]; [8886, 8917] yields -0.03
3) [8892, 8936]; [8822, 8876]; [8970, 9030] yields -0.03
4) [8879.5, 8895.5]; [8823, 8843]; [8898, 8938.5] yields 0.02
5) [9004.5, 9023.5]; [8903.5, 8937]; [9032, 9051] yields 0.05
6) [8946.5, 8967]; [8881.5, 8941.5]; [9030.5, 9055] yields 0.01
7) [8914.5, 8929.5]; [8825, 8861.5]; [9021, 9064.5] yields -0.04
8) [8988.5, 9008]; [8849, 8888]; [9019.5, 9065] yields 0.01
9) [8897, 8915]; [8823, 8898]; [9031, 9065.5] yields -0.04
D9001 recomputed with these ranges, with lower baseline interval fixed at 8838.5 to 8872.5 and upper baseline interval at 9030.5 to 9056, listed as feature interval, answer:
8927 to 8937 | 0.06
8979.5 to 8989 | -0.03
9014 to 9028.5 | 0.42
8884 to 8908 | 0.54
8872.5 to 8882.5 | -0.02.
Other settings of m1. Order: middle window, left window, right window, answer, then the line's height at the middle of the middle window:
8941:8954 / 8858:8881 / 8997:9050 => -0.2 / 250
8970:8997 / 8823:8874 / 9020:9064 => -0.9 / 249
